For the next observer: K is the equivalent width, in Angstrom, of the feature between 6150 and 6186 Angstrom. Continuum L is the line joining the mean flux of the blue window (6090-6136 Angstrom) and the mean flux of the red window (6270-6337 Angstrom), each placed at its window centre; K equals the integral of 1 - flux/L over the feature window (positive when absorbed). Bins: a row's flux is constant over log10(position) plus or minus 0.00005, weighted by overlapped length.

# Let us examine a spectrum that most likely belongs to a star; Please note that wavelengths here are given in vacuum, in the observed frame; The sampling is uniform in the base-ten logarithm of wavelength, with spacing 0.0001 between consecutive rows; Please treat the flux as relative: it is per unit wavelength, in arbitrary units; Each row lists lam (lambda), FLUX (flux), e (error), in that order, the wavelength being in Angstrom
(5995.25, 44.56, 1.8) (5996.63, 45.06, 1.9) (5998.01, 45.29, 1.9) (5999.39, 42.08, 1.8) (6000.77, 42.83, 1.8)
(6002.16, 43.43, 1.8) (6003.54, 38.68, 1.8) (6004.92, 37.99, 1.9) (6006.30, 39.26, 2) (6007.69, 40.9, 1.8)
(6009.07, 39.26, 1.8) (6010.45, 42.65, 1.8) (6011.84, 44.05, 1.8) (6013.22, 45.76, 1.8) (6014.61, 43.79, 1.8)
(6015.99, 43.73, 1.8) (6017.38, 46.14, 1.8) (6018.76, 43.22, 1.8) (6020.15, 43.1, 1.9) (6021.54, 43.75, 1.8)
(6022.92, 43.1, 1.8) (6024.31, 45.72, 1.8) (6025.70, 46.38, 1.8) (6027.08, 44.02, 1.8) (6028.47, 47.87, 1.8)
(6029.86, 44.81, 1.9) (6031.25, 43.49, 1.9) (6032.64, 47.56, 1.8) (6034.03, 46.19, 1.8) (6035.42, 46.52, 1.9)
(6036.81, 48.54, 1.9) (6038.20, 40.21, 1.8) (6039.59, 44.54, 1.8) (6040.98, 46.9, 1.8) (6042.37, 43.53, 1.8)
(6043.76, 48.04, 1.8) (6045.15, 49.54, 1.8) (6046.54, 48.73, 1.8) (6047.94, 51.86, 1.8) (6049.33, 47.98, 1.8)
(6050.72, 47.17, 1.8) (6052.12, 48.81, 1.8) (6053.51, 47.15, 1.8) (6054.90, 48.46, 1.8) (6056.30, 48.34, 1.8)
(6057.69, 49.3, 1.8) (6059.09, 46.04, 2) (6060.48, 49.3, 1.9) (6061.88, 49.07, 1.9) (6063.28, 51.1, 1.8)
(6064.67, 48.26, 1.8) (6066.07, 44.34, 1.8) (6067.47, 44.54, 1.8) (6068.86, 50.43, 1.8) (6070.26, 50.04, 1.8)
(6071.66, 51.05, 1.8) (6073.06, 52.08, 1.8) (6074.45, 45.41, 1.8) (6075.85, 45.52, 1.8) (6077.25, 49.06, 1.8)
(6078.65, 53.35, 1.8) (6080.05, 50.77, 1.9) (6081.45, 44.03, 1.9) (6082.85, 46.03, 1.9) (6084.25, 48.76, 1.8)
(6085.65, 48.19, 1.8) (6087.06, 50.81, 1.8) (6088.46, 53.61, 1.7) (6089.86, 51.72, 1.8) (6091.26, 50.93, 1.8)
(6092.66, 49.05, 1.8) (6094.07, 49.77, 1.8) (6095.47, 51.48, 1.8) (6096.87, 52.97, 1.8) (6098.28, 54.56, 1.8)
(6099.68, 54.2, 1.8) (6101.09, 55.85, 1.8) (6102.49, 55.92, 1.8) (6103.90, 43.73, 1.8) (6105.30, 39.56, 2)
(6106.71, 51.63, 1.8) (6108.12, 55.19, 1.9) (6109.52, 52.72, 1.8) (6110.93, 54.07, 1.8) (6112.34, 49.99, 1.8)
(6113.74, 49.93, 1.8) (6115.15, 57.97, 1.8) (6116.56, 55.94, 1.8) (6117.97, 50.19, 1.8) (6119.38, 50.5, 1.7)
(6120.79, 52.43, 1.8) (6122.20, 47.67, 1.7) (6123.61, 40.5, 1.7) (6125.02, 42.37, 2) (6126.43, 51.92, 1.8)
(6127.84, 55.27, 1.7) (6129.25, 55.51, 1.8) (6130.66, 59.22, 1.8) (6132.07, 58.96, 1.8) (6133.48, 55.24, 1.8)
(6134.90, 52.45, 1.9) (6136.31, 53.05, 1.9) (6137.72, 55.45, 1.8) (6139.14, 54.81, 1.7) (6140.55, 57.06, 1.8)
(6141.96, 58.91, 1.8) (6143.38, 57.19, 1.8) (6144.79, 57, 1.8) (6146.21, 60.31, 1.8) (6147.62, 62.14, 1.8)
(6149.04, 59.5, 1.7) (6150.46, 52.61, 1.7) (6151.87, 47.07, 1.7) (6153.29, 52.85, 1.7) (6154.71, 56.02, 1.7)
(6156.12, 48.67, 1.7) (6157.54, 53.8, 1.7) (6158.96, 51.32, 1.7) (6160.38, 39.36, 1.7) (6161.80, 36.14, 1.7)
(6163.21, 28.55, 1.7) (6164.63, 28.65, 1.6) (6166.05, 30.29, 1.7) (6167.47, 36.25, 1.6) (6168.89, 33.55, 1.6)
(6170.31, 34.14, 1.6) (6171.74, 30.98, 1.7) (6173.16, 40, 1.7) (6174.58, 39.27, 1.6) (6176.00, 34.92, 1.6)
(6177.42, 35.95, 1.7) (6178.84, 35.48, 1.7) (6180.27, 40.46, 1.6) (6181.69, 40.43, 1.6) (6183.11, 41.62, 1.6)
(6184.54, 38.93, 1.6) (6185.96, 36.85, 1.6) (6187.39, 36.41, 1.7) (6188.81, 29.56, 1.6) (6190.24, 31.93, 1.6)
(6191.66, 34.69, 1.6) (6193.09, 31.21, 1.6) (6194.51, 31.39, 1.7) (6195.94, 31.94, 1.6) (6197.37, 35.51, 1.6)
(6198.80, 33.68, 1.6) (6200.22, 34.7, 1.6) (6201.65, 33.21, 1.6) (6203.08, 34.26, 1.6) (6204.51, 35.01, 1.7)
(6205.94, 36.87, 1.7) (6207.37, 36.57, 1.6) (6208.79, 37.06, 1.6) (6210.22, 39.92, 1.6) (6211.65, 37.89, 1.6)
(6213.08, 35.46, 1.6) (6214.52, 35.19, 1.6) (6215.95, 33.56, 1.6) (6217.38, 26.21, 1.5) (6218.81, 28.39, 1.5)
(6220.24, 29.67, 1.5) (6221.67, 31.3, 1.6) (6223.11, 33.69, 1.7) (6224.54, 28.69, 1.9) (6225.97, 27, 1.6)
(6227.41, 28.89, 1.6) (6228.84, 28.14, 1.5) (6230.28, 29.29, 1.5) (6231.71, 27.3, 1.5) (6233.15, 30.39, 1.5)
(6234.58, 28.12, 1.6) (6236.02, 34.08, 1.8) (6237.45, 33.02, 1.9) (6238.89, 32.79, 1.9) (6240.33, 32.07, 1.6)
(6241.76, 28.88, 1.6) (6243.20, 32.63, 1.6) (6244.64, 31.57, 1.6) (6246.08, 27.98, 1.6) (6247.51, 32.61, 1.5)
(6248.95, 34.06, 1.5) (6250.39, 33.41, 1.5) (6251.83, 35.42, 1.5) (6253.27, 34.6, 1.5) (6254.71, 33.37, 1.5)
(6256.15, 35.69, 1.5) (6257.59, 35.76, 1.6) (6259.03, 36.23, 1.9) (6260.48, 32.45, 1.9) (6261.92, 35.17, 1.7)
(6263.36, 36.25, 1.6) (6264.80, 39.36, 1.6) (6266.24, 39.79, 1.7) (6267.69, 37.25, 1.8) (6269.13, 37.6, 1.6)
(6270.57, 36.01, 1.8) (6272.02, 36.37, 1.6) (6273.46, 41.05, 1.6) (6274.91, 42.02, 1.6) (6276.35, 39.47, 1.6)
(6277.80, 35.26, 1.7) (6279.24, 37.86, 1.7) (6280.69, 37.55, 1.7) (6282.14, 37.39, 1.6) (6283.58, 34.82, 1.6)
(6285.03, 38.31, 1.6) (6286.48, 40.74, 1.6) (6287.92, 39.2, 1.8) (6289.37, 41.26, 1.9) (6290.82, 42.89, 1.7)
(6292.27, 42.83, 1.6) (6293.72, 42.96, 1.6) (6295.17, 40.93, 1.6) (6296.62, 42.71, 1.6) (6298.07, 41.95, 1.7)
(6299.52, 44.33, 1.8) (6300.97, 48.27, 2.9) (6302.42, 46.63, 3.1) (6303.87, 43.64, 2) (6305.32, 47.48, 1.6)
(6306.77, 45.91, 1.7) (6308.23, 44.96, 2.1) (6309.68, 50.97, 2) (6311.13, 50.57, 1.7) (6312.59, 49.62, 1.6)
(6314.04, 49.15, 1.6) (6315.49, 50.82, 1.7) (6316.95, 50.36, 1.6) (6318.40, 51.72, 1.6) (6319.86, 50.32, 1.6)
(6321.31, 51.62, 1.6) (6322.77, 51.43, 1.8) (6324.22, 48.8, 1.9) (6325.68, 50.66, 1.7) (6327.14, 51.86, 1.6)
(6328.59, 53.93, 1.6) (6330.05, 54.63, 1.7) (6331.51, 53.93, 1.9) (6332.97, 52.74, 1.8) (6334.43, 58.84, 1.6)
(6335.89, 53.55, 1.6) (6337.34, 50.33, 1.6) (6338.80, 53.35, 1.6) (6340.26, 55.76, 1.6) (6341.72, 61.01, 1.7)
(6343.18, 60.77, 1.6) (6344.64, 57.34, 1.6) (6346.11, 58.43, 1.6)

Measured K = 7.15 Angstrom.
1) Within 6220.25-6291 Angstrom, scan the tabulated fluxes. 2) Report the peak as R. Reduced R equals 42.89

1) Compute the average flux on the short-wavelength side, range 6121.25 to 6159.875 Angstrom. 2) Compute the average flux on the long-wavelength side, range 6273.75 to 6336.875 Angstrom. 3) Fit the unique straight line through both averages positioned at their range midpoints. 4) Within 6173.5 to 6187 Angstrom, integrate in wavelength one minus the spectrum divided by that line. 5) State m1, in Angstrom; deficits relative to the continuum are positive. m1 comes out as 3.6 Angstrom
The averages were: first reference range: 53.9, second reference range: 46.2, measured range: 38.2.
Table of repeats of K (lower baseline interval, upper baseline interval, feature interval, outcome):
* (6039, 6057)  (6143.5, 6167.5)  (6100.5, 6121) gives -1.7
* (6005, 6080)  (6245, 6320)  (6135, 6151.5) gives -4.8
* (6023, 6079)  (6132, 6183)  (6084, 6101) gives -1.7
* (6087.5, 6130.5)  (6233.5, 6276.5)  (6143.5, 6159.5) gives -2.8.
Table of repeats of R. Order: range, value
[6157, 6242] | 53.8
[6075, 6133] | 59.22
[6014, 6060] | 51.86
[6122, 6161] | 62.14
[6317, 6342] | 61.01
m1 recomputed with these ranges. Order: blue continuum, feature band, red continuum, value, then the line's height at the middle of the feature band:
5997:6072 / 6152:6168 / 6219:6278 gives -1.5 Angstrom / 38.5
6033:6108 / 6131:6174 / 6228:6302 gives -4.4 Angstrom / 43.5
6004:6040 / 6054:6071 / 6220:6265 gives -2.7 Angstrom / 41.7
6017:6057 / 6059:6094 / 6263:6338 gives -2.2 Angstrom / 46.1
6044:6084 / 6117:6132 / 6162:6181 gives -3.8 Angstrom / 40.7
